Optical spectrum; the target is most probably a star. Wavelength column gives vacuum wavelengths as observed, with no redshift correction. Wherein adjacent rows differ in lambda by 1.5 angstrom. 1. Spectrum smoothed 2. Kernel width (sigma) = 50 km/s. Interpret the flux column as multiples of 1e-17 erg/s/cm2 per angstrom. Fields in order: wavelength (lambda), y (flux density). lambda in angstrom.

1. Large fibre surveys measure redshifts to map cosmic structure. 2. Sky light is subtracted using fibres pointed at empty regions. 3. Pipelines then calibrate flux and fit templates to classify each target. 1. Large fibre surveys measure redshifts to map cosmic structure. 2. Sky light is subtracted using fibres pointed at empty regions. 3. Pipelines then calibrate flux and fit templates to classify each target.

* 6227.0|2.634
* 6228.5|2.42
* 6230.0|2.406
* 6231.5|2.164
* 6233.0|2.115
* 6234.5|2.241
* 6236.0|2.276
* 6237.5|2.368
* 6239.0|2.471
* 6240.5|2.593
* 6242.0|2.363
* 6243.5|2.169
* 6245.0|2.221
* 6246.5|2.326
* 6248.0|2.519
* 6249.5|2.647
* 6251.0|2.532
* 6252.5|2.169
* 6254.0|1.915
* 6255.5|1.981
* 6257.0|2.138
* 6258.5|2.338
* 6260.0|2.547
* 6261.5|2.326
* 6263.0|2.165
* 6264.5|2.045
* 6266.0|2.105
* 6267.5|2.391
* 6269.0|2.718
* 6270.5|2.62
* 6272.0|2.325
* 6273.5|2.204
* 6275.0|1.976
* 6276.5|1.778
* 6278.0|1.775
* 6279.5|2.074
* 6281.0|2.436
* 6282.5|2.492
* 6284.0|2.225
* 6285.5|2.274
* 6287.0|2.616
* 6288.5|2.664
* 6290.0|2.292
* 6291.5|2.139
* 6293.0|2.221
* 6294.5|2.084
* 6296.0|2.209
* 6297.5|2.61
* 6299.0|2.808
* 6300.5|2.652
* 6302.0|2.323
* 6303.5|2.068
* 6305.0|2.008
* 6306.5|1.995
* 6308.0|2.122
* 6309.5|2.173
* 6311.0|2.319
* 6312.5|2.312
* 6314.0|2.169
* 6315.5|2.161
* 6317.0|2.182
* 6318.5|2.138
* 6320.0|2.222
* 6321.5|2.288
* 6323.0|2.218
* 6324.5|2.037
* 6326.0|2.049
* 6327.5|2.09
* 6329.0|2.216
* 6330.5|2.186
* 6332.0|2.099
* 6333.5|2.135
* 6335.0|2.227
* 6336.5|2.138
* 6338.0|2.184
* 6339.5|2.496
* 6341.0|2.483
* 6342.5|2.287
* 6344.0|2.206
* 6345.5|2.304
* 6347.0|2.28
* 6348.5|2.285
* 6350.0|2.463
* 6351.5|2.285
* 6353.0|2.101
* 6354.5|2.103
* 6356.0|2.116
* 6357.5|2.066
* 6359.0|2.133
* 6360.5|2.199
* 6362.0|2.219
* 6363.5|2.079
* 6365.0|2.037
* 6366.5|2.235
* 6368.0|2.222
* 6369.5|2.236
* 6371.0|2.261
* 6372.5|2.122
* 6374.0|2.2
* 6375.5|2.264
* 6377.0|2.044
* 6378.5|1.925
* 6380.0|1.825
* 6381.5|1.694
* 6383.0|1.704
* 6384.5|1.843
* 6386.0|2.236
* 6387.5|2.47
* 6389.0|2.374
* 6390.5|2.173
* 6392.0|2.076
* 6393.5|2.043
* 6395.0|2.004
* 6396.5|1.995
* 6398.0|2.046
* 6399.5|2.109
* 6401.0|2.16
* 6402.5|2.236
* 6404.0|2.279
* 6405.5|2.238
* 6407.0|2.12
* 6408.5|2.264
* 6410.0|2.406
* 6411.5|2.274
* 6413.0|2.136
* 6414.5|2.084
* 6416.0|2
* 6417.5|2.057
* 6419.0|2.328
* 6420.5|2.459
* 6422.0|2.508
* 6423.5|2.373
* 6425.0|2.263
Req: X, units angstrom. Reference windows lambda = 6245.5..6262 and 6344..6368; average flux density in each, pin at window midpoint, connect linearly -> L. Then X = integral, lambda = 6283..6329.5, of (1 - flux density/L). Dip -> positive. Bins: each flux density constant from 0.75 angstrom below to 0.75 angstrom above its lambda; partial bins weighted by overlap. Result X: -0.1 angstrom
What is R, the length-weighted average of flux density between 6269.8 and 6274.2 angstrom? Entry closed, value 2.38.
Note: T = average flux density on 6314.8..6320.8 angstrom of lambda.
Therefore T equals 2.18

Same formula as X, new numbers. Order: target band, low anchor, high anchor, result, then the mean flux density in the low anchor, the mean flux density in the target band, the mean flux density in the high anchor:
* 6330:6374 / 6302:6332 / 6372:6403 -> -2.0 angstrom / 2.16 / 2.21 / 2.07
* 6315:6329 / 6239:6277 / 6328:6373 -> 0.5 angstrom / 2.29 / 2.16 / 2.21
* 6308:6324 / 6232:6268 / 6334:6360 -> 0.3 angstrom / 2.29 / 2.21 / 2.24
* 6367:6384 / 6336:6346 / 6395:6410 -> 1.4 angstrom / 2.3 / 2.04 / 2.17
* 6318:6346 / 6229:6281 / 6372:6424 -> -0.1 angstrom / 2.27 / 2.21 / 2.14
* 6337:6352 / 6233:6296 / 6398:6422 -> -0.5 angstrom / 2.28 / 2.32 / 2.21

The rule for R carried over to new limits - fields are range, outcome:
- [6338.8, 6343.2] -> 2.42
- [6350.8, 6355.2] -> 2.16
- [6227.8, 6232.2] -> 2.33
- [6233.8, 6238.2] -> 2.29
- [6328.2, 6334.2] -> 2.16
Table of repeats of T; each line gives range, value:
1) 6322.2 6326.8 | 2.1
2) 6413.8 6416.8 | 2.04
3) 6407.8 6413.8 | 2.27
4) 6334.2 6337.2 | 2.18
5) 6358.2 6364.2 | 2.16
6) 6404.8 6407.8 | 2.18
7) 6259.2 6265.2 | 2.27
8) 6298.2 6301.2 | 2.73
